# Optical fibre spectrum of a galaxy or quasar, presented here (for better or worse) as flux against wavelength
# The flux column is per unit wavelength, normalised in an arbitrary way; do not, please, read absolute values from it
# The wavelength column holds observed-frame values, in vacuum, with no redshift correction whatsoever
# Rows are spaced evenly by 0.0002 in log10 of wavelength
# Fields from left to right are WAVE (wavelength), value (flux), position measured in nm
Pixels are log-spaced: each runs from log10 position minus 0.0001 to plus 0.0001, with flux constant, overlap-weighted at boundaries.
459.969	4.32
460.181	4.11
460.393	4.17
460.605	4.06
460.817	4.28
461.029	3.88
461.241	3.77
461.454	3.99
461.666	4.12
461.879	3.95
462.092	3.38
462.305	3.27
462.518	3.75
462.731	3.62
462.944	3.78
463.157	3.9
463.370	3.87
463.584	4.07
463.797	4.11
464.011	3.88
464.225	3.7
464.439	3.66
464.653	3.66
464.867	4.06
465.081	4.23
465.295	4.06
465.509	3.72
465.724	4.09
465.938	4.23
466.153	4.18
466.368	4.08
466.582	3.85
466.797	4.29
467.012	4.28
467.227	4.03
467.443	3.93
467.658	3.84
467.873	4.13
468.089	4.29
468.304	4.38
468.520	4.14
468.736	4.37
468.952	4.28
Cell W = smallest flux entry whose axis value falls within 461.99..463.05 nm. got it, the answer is 3.27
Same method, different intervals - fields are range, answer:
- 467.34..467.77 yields 3.84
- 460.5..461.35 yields 3.77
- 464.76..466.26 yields 3.72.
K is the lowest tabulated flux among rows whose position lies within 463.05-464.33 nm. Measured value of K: 3.7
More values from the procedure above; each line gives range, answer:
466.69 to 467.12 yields 4.28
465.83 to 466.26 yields 4.18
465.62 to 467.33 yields 3.85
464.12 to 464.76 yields 3.66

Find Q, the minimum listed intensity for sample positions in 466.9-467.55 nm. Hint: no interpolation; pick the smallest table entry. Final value 3.93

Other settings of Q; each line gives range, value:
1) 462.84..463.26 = 3.78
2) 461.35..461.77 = 3.99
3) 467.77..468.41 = 4.13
